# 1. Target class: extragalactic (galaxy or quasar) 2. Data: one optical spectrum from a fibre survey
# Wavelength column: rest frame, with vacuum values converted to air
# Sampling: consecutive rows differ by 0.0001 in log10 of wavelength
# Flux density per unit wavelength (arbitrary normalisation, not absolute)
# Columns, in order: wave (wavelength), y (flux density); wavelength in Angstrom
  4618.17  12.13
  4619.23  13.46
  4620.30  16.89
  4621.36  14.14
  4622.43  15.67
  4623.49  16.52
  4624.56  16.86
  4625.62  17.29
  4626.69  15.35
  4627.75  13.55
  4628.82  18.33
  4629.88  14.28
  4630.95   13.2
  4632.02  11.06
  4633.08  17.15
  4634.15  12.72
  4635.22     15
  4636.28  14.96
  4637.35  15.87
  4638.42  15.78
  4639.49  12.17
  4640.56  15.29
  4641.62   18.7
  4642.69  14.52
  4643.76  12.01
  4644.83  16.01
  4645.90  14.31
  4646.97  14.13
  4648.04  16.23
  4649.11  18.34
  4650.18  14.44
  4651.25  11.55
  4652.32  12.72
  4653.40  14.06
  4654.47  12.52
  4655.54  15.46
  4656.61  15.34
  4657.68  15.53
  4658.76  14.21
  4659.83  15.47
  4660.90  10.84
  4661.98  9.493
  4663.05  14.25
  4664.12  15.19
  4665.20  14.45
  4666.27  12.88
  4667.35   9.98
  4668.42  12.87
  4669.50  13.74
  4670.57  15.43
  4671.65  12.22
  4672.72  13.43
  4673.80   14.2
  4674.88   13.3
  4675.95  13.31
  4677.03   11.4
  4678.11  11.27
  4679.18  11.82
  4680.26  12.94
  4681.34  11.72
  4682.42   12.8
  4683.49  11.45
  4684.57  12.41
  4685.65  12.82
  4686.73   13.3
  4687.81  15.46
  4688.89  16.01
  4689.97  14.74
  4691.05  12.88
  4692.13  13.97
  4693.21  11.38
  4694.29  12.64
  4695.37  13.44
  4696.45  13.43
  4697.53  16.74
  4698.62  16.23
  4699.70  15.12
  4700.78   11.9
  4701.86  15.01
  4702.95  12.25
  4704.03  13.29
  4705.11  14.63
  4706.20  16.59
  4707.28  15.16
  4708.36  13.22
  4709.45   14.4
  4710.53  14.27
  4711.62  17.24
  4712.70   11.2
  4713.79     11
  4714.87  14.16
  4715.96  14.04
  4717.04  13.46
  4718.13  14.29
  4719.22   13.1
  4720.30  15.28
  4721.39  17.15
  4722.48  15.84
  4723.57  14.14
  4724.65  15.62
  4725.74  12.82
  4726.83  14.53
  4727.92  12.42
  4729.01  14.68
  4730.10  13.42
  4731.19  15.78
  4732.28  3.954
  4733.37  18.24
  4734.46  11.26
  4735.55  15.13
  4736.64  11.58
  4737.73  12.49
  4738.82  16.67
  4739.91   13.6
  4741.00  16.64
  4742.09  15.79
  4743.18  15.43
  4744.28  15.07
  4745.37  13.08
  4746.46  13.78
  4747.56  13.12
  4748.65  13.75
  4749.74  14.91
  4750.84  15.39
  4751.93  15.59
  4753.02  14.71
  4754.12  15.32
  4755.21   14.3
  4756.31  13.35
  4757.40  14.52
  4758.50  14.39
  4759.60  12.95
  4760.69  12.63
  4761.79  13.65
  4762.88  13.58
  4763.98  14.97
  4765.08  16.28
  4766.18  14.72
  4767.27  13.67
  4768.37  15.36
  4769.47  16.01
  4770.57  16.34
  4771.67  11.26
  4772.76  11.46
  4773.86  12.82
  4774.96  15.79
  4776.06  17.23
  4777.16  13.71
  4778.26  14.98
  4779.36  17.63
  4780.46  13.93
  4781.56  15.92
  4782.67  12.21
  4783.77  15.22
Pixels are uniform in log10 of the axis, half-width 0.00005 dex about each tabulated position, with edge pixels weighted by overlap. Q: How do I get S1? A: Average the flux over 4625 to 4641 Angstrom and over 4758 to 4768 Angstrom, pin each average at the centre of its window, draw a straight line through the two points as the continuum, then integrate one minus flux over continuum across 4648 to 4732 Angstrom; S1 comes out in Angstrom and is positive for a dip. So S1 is 4.3 Angstrom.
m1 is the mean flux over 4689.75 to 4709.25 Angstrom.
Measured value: 14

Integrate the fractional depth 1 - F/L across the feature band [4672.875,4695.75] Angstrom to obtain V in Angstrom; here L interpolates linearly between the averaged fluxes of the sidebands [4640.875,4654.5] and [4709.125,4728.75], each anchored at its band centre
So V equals 2.2 Angstrom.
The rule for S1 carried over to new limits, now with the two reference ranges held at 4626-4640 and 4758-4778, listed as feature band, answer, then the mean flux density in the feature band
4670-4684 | 1.7 Angstrom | 12.7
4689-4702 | 0.4 Angstrom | 14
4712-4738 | 1.4 Angstrom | 13.6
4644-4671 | 1.1 Angstrom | 13.9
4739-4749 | -0.2 Angstrom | 14.6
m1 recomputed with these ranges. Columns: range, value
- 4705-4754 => 14.2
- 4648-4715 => 13.6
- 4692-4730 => 14.1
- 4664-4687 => 12.8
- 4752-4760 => 14.3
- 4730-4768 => 14.1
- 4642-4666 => 14.2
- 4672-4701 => 13.3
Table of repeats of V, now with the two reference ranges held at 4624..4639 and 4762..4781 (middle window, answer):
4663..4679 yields 2.0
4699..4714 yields 0.8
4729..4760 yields 1.4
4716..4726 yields 0.1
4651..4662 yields 1.0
